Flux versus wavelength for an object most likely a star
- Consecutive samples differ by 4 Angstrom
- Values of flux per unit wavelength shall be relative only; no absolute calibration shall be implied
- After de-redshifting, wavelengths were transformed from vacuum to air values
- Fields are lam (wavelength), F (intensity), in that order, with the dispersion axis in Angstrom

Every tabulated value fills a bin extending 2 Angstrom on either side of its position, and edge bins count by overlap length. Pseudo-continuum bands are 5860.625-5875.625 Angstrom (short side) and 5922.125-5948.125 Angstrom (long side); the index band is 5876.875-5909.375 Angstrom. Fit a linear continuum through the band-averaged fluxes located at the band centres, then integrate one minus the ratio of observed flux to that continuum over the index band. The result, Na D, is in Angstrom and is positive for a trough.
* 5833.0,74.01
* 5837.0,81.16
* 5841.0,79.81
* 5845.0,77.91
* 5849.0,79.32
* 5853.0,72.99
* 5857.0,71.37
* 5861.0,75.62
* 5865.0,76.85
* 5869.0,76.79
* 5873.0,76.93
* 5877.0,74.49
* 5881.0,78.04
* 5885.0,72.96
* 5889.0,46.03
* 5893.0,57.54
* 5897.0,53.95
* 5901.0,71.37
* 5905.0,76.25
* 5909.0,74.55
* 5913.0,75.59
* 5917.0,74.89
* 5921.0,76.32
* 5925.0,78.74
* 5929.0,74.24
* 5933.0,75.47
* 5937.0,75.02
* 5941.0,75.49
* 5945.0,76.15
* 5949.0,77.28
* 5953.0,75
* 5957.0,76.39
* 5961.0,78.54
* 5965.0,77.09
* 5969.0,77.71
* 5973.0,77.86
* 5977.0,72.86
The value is 4.2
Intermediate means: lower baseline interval 76.6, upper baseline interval 75.9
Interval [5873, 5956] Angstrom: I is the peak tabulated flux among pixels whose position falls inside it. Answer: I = 78.74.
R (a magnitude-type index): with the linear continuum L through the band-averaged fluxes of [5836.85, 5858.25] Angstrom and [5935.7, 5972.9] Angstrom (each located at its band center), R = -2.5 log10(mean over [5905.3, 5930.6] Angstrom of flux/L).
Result 0.013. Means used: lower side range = 76.9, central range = 75.8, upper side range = 76.6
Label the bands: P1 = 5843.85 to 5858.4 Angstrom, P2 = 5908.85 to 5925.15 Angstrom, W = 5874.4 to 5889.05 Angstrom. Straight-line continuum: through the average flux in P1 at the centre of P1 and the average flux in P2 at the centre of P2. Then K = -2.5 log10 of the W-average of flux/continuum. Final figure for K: 0.07 mag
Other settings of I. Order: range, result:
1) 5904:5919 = 76.25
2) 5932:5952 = 77.28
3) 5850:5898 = 78.04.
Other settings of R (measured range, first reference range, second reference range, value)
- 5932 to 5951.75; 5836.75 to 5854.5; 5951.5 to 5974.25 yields 0.020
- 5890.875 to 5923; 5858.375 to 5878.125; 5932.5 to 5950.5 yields 0.089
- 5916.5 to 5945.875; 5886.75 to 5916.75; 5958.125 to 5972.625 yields -0.068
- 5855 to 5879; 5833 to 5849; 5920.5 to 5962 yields 0.040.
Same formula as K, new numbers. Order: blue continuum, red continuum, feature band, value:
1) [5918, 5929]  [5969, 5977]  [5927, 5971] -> 0.006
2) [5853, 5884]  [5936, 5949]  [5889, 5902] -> 0.291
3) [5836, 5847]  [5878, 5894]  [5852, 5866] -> -0.007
